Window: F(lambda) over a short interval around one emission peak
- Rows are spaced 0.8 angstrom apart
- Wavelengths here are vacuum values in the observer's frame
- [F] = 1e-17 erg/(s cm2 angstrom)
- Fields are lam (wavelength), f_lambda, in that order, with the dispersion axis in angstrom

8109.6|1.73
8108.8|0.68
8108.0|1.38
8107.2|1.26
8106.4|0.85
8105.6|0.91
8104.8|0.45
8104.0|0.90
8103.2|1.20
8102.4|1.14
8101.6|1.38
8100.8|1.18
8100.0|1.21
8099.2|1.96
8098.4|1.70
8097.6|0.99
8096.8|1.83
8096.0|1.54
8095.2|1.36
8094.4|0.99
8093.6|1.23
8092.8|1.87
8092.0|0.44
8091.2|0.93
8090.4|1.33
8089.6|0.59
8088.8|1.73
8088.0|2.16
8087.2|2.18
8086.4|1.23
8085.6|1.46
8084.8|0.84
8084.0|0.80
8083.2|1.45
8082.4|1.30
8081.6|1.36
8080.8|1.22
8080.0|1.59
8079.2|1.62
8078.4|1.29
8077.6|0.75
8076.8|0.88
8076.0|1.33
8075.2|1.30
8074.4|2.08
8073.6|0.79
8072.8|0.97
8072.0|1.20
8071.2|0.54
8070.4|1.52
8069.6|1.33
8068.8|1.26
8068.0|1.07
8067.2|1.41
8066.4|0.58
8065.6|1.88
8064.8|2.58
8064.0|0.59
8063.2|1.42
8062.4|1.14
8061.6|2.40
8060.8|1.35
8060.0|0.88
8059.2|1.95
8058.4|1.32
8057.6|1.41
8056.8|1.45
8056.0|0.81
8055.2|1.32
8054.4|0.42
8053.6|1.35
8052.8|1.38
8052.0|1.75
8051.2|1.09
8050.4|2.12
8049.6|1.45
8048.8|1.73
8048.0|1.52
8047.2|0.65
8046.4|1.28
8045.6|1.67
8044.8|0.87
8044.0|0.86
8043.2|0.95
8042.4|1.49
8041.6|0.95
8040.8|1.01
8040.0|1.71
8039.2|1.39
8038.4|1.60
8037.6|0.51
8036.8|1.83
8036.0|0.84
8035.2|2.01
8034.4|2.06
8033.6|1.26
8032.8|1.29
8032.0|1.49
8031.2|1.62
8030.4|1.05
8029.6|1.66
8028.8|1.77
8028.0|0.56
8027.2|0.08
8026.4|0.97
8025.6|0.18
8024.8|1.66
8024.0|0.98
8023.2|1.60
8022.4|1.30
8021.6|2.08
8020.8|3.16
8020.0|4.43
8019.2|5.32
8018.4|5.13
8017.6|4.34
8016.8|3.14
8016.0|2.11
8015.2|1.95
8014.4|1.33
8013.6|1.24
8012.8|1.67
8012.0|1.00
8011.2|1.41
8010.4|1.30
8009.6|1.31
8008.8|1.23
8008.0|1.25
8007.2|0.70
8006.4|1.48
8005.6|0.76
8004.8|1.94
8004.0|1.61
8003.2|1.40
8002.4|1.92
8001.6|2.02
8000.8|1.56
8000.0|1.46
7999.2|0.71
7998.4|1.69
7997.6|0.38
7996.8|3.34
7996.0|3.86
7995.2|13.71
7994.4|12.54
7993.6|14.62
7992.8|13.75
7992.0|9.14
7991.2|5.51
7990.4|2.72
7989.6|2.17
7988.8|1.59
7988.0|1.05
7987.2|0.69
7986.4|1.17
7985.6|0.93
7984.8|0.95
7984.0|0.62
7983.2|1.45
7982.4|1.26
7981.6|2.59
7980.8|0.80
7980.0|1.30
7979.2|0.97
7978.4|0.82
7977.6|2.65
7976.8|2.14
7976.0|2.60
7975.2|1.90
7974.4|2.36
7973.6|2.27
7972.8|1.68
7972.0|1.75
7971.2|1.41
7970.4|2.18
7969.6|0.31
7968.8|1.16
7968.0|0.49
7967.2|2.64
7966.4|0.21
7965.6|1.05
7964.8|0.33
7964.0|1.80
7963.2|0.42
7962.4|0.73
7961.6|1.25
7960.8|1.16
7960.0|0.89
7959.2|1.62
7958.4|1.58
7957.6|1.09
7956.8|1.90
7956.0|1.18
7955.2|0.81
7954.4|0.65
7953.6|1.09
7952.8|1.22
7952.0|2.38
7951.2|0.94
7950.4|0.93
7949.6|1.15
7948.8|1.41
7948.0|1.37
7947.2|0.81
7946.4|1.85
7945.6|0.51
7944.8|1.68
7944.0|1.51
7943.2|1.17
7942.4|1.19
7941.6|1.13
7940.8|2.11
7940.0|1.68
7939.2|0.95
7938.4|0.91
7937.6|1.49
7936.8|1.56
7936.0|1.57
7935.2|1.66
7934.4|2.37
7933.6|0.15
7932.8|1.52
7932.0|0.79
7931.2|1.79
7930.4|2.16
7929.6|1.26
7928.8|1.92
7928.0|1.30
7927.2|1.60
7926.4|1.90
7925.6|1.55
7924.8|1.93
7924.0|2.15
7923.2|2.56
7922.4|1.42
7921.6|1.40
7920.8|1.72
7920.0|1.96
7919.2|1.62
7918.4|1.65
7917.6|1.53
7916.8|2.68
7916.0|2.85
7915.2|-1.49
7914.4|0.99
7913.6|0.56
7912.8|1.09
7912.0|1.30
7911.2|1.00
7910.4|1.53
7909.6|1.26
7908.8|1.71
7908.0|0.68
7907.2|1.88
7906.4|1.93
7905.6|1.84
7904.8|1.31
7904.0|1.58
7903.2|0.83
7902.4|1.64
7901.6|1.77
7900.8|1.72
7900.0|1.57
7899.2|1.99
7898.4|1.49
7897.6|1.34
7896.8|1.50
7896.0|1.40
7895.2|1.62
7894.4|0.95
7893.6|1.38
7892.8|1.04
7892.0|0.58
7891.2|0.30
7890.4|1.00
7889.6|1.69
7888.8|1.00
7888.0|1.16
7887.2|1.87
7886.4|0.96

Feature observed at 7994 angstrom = H-alpha 6563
